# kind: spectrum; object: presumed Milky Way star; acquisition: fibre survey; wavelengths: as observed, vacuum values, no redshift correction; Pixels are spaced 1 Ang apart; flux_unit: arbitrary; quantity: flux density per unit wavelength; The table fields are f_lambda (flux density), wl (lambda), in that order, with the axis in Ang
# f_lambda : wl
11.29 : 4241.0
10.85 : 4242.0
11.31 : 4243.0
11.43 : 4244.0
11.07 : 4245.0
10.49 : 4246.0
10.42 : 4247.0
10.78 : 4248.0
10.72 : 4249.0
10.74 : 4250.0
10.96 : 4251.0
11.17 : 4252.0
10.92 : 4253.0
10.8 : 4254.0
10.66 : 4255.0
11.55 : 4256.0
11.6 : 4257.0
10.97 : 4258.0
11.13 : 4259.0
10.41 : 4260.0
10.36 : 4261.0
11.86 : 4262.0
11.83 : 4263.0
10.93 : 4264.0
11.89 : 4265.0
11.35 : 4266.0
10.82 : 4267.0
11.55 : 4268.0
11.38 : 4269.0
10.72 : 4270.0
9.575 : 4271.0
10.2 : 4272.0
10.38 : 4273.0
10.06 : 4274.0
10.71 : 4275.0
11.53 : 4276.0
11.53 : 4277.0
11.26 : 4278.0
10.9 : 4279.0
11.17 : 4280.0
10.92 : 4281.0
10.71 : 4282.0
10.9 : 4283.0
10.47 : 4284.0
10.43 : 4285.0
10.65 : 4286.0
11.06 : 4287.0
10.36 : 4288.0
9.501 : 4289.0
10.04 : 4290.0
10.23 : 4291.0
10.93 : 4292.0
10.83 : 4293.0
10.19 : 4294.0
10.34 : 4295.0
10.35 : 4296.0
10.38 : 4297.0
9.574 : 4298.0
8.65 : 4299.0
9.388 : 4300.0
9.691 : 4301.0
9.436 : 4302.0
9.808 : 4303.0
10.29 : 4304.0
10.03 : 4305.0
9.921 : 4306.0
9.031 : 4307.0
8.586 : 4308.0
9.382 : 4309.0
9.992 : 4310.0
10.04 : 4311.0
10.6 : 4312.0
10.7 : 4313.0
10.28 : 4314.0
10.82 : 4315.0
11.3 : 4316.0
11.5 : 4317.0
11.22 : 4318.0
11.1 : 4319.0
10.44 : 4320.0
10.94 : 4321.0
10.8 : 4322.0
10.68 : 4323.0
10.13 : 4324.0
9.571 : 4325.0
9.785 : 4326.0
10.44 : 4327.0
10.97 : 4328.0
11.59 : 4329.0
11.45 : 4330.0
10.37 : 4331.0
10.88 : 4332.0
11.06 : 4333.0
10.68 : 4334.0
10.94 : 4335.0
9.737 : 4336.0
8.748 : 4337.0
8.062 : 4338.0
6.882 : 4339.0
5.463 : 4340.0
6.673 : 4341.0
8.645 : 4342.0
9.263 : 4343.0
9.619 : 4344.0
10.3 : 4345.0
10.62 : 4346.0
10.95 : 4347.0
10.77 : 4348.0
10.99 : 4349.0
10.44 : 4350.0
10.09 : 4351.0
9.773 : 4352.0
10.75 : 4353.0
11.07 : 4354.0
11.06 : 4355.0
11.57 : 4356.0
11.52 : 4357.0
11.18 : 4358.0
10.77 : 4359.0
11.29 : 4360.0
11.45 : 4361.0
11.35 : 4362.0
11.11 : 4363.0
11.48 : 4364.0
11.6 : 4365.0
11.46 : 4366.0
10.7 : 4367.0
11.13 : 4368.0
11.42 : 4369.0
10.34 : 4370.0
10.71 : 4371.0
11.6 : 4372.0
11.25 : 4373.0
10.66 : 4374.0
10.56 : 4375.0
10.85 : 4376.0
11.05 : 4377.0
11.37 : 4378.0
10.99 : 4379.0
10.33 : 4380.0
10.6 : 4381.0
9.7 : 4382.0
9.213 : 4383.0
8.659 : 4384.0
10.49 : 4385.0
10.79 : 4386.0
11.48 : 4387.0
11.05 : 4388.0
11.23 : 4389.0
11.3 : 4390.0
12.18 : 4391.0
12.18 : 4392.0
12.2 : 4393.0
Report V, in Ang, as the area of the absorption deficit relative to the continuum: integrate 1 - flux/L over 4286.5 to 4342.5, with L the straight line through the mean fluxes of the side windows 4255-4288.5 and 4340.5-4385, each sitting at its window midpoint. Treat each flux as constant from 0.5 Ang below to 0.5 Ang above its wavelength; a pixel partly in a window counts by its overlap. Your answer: 4.0 Ang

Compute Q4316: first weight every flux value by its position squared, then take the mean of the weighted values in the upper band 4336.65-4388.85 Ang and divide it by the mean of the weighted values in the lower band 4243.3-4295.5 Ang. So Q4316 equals 1.00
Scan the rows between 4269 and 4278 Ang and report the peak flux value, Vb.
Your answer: 11.53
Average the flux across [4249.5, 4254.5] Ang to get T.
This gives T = 10.9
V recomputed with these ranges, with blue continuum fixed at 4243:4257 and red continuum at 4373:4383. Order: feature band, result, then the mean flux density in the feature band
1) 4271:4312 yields 2.3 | 10.2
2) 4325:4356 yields 2.2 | 9.96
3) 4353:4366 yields -0.7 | 11.3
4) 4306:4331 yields 0.7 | 10.5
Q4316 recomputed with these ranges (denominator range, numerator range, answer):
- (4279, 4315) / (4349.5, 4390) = 1.11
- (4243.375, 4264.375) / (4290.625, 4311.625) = 0.92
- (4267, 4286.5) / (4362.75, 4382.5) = 1.06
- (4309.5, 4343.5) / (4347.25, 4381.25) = 1.11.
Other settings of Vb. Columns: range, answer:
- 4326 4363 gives 11.59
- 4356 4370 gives 11.6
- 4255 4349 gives 11.89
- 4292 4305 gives 10.93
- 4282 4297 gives 11.06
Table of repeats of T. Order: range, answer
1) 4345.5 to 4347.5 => 10.8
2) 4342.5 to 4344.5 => 9.44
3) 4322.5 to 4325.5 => 10.1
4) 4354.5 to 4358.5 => 11.3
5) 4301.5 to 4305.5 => 9.89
